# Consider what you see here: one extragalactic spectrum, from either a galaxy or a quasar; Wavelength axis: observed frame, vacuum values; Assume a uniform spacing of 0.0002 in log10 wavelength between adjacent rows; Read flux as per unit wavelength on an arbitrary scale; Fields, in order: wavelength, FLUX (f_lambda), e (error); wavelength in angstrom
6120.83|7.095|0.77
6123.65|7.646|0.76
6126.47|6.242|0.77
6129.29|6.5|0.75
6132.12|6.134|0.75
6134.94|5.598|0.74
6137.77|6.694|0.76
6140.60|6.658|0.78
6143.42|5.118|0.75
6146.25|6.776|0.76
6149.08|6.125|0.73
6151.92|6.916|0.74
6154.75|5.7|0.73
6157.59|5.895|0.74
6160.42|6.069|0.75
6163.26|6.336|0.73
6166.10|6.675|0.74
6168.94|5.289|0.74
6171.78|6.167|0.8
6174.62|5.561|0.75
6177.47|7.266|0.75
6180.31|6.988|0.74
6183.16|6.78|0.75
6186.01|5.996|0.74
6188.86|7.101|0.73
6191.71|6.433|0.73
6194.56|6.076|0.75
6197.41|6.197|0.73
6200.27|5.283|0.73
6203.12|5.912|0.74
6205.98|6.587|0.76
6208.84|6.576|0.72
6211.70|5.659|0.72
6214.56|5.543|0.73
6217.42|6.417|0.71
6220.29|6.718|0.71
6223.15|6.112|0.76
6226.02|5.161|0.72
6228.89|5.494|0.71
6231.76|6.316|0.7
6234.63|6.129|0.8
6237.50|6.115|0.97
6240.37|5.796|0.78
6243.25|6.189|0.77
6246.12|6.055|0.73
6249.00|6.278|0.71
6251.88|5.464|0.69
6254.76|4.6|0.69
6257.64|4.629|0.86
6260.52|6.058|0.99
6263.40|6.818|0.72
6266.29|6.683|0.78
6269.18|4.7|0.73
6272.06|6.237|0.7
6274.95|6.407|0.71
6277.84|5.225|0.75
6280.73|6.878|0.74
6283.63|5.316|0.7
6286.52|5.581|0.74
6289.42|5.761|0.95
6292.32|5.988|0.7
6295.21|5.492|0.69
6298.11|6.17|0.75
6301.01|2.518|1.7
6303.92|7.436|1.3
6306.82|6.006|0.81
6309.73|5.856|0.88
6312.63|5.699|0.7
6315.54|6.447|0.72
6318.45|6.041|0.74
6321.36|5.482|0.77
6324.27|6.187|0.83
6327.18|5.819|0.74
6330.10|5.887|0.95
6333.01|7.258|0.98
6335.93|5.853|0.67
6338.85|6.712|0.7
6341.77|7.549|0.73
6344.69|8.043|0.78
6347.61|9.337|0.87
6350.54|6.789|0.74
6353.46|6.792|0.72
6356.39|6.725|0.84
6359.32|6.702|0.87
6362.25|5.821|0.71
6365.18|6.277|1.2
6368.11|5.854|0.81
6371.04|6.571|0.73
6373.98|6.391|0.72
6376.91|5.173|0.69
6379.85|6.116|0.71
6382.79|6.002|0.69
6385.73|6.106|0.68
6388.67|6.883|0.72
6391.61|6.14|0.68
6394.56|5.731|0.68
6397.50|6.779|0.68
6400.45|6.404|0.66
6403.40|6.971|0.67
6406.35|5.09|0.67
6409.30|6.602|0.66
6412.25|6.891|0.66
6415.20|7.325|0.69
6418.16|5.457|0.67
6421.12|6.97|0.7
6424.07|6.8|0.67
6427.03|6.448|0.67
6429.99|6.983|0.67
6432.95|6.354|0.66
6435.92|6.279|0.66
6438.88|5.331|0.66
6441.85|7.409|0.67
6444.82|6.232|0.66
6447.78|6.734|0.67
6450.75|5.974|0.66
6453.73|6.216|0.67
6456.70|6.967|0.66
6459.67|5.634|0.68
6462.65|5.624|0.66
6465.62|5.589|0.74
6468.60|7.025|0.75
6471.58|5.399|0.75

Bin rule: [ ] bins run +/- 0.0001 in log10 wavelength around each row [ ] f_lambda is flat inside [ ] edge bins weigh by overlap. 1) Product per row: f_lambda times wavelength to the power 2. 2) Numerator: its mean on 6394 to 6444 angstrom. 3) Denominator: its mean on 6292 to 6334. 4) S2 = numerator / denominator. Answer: 1.1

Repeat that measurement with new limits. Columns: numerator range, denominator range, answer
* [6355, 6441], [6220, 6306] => 1.14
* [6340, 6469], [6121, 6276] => 1.13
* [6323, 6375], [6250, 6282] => 1.19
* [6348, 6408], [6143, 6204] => 1.08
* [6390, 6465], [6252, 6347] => 1.10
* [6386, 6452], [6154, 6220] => 1.12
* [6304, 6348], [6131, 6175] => 1.12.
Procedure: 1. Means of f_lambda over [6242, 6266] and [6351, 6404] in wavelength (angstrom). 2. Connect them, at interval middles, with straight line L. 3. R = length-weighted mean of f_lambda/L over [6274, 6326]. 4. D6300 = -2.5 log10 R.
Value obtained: 0.03 mag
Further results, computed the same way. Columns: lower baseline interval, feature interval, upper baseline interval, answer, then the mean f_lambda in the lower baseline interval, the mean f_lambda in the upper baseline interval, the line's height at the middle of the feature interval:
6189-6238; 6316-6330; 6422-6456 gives 0.06 mag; 6.07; 6.45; 6.26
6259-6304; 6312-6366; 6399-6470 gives -0.10 mag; 5.78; 6.39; 6.01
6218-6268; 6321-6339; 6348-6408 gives 0.00 mag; 5.92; 6.32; 6.18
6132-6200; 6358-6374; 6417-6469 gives 0.01 mag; 6.26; 6.33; 6.31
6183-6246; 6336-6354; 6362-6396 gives -0.22 mag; 6.1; 6.1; 6.1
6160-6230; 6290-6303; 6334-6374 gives 0.26 mag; 6.18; 6.83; 6.6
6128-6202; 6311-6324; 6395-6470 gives 0.07 mag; 6.24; 6.39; 6.33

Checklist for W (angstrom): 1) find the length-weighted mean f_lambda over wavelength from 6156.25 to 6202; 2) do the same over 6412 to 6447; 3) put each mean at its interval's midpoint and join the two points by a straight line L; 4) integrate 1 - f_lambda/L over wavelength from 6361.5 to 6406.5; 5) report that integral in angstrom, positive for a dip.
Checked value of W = 2.09 angstrom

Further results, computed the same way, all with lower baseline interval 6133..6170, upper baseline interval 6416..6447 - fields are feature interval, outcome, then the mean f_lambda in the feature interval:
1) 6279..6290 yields 0.7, 5.87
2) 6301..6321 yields 1.2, 5.93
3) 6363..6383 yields 1.1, 6.05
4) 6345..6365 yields -2.1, 7.04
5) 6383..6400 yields 0.3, 6.31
